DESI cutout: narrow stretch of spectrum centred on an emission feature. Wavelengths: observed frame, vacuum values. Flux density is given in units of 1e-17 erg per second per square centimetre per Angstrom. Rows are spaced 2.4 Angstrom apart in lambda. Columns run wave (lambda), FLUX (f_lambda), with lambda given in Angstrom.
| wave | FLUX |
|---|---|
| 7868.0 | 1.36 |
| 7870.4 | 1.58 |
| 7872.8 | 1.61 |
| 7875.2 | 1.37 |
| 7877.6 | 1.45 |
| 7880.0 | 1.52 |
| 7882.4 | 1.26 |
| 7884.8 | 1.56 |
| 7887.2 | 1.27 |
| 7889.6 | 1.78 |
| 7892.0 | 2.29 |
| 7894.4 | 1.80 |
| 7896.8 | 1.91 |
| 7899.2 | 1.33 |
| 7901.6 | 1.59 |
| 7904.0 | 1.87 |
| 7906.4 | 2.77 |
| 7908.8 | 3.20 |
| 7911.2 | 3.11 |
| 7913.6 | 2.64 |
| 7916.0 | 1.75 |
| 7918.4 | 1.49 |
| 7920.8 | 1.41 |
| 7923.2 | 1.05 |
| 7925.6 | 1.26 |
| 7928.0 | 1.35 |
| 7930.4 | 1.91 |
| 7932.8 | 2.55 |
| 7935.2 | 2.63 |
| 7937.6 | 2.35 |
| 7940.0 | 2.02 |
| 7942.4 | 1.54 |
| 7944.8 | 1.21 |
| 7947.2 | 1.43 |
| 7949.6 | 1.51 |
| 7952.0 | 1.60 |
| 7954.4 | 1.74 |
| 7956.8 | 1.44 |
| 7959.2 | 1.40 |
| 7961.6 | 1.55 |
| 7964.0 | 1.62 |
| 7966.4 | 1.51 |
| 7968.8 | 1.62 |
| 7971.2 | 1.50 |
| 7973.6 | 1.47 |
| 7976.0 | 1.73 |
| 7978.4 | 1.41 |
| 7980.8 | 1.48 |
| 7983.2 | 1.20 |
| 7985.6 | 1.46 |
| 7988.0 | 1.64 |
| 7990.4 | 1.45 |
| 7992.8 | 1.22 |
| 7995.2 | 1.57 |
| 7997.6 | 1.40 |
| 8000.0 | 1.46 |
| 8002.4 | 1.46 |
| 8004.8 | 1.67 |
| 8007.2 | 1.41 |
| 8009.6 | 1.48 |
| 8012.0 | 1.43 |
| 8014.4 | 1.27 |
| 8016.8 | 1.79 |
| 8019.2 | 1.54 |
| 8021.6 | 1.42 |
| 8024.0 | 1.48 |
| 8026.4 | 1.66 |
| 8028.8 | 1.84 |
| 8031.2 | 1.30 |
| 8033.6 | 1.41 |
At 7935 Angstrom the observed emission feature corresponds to [N II]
